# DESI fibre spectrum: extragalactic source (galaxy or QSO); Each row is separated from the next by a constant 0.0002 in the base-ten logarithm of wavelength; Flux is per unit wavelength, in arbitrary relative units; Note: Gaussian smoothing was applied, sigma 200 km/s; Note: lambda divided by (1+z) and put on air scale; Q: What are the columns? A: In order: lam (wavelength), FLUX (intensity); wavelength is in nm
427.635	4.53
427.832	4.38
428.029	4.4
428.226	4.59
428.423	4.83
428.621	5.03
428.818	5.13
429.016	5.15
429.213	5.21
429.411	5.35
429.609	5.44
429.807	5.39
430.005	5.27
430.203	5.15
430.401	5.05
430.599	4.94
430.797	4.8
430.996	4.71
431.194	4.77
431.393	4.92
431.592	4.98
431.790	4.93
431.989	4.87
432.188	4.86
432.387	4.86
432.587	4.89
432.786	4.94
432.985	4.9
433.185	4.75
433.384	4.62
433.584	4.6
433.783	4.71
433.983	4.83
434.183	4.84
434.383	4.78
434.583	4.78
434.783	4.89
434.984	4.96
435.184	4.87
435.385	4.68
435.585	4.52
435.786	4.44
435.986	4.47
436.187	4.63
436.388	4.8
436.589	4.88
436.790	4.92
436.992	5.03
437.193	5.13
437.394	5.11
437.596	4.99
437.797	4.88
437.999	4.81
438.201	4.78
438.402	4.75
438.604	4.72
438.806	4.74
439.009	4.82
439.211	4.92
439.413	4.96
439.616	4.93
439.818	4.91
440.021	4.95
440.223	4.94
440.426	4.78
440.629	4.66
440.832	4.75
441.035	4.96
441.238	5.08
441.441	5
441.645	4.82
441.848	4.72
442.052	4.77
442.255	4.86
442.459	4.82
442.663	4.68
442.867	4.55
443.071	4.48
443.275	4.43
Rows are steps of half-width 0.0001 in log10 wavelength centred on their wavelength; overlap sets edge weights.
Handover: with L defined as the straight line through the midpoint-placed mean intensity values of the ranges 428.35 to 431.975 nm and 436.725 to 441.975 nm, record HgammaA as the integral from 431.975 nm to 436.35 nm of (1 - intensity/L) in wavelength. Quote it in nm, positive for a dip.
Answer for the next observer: 0.197 nm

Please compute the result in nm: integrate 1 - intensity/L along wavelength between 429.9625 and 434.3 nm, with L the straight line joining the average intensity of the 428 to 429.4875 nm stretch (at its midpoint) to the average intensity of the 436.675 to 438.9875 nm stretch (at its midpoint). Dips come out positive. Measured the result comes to 0.07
